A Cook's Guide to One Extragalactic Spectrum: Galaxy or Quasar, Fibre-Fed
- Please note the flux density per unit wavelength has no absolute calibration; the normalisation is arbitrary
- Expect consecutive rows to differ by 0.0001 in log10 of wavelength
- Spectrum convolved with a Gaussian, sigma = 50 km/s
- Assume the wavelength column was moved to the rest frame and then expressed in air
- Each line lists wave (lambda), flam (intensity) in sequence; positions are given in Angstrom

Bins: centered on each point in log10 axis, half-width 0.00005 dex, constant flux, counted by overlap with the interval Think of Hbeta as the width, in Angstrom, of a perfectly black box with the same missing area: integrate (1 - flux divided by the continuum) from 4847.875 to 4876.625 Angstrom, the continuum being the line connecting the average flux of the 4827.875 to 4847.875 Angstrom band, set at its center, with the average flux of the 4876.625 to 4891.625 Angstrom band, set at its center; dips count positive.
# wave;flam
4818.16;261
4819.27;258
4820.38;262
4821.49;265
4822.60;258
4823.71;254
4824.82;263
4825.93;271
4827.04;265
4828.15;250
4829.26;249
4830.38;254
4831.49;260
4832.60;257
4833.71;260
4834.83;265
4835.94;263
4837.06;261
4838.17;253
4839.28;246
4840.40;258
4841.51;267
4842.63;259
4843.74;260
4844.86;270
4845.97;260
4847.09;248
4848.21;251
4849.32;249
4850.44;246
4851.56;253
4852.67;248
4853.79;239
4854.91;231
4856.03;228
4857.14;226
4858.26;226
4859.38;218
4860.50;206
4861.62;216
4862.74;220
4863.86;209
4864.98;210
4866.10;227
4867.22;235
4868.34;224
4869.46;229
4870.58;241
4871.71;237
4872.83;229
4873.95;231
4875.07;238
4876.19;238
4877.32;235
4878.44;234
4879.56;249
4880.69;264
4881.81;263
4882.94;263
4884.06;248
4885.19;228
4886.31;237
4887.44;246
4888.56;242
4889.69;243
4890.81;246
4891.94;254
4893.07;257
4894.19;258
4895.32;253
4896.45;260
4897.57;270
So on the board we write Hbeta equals 2.4 Angstrom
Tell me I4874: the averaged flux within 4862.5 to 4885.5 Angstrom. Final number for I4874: 236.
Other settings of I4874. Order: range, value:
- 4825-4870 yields 244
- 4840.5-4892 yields 240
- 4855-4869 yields 221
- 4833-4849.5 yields 258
